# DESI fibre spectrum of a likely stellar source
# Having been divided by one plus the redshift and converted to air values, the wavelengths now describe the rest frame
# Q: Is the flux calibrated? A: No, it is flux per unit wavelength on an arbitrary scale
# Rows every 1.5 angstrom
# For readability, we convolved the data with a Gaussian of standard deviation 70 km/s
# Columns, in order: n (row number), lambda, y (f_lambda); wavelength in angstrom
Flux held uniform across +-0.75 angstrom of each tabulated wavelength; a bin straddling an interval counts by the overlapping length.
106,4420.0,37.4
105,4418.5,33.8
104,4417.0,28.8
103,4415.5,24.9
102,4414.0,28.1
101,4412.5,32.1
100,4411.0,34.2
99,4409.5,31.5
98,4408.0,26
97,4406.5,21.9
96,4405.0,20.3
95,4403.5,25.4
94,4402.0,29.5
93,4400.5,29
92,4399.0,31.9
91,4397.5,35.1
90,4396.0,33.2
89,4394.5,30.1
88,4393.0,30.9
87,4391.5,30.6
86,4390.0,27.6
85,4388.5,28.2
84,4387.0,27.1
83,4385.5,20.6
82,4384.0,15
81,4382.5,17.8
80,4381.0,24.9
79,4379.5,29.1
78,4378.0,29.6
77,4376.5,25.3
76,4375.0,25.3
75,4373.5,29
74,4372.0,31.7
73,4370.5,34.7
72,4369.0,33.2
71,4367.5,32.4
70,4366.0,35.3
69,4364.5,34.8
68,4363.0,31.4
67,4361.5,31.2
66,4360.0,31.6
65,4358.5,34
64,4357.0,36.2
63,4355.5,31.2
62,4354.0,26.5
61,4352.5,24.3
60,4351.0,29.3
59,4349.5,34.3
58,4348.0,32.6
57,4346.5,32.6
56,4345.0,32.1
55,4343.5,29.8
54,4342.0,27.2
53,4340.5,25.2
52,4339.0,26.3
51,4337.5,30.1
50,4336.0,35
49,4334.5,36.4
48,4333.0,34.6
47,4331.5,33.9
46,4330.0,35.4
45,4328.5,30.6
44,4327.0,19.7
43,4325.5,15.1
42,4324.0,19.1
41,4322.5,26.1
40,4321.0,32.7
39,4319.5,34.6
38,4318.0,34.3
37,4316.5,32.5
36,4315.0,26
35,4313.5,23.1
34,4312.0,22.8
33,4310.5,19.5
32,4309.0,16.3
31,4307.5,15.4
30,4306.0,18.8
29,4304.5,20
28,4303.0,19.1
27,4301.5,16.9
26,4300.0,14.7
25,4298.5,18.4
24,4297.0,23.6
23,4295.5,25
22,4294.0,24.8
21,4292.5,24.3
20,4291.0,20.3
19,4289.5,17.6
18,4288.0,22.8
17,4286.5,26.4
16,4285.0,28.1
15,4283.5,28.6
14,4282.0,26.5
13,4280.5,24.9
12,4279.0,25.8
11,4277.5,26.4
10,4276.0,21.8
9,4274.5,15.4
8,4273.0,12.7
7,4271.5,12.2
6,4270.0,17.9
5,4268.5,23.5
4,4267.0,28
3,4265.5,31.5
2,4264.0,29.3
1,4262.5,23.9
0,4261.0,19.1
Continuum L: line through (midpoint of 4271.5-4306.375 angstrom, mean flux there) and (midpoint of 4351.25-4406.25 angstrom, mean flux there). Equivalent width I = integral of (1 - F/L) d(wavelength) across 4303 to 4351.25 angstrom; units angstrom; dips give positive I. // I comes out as -4.87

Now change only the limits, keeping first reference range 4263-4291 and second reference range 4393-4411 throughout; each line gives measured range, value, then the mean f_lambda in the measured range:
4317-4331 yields -1.3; 27.7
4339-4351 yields -1.8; 30.2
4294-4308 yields 2.8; 19.5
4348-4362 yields -2.2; 31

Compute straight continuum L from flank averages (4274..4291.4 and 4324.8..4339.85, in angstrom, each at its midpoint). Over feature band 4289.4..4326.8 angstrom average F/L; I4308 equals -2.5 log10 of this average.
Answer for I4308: 0.196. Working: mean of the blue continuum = 23.9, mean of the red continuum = 29.7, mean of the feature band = 22.5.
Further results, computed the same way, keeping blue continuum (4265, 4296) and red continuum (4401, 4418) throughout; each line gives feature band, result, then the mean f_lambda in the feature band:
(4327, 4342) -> -0.24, 31.1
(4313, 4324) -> -0.20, 29.3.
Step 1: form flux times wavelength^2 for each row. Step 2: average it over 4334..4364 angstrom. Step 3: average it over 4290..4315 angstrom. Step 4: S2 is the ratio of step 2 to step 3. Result 1.6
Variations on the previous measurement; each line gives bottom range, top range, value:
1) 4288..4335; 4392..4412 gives 1.26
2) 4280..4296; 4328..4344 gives 1.31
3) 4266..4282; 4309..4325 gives 1.26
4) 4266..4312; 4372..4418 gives 1.36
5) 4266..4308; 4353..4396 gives 1.41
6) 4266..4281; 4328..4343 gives 1.54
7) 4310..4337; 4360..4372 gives 1.18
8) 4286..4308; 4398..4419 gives 1.46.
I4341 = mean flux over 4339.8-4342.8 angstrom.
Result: 26.3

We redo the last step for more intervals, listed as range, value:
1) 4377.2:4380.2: 29.3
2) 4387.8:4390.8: 27.9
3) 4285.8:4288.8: 24.5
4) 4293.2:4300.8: 21.3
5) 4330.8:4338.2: 34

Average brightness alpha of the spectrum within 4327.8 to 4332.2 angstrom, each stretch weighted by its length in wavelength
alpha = 33.3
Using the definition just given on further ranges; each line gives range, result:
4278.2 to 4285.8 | 26.8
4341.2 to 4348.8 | 30.8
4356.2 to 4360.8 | 33.9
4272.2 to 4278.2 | 19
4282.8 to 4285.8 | 28.3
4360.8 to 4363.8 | 31.4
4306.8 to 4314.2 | 19.4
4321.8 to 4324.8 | 22.4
